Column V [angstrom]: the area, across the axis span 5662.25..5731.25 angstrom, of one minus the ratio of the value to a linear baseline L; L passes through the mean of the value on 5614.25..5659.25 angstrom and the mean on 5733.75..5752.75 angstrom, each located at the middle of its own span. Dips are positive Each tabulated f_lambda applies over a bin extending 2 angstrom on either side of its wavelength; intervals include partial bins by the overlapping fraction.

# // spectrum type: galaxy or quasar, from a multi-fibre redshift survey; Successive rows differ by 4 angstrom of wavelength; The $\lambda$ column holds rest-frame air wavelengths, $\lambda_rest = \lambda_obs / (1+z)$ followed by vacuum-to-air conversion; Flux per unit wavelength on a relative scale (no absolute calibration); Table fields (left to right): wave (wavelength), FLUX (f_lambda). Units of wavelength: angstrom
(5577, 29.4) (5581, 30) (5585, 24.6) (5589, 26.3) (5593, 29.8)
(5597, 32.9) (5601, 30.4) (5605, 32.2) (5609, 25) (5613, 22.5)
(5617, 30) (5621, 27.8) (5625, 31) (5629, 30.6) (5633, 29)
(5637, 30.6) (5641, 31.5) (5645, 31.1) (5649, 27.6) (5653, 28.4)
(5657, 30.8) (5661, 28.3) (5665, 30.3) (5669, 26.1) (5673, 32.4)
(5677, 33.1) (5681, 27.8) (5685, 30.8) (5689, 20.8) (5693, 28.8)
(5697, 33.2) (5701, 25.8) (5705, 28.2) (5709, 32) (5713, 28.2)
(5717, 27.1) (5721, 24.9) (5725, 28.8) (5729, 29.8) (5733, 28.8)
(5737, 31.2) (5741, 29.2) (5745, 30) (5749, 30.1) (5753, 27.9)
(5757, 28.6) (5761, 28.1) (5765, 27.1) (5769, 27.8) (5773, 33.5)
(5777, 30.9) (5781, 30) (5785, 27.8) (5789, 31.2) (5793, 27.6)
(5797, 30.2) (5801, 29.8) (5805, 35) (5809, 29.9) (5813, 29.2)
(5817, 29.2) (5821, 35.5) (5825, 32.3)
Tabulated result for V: 2.5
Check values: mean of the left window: 29.7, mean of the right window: 29.8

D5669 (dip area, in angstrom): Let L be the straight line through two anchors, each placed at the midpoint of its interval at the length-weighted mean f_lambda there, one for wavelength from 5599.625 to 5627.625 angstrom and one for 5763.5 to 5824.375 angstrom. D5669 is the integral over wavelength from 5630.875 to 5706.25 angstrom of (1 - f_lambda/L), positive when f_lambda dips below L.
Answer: -0.5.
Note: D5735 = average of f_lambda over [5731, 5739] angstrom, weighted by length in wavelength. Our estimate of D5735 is 30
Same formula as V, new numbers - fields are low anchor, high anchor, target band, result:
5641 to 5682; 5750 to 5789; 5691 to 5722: 0.9 angstrom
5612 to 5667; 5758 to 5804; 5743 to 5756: 0.1 angstrom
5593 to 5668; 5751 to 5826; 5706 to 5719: 0.3 angstrom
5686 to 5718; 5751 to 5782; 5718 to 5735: 0.3 angstrom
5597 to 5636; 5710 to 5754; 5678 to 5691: 0.9 angstrom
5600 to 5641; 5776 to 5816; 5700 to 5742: 1.5 angstrom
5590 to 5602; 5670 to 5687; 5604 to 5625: 2.1 angstrom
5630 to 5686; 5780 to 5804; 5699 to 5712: 0.5 angstrom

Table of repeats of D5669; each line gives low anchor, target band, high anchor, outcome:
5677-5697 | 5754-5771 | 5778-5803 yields 0.7 angstrom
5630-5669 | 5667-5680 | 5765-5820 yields -0.3 angstrom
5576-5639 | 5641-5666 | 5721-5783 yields -0.5 angstrom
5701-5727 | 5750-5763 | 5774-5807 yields 0.4 angstrom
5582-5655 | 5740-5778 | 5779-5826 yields 1.2 angstrom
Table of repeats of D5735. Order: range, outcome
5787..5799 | 29.7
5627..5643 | 30.4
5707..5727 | 28.2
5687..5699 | 27.6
